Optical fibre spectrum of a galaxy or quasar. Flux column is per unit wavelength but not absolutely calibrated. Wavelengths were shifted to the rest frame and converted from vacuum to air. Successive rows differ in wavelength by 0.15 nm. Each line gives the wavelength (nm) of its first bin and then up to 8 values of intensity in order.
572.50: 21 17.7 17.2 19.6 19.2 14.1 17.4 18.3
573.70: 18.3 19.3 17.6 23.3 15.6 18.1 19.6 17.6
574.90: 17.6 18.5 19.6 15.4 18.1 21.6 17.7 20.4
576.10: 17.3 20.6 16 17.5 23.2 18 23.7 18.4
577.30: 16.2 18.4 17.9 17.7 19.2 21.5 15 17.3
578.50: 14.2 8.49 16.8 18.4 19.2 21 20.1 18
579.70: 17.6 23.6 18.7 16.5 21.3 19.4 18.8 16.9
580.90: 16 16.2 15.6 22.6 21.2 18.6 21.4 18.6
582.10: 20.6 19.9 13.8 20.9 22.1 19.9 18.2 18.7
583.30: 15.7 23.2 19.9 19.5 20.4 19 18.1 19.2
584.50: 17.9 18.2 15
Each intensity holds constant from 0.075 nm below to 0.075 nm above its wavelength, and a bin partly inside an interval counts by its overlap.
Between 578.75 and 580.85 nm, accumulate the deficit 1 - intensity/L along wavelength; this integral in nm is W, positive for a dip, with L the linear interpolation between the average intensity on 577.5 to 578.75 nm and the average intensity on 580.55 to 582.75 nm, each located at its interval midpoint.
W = -0.17 nm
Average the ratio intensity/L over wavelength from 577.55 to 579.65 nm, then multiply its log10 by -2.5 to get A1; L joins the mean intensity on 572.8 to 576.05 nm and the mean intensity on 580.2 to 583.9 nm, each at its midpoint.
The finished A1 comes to 0.08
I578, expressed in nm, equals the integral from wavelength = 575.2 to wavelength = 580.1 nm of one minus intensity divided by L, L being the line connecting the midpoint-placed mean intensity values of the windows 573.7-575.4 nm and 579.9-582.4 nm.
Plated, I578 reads 0.06 nm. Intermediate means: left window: 18.4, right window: 18.8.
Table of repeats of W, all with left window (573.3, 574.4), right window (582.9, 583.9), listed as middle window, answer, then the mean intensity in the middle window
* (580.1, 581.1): 0.06 nm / 17.9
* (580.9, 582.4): 0.01 nm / 19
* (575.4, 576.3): -0.03 nm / 19.1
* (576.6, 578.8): 0.12 nm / 17.8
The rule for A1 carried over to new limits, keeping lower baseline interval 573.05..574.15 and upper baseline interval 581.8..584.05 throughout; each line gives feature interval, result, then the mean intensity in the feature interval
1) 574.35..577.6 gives -0.02 mag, 18.7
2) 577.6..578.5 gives 0.06 mag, 17.8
